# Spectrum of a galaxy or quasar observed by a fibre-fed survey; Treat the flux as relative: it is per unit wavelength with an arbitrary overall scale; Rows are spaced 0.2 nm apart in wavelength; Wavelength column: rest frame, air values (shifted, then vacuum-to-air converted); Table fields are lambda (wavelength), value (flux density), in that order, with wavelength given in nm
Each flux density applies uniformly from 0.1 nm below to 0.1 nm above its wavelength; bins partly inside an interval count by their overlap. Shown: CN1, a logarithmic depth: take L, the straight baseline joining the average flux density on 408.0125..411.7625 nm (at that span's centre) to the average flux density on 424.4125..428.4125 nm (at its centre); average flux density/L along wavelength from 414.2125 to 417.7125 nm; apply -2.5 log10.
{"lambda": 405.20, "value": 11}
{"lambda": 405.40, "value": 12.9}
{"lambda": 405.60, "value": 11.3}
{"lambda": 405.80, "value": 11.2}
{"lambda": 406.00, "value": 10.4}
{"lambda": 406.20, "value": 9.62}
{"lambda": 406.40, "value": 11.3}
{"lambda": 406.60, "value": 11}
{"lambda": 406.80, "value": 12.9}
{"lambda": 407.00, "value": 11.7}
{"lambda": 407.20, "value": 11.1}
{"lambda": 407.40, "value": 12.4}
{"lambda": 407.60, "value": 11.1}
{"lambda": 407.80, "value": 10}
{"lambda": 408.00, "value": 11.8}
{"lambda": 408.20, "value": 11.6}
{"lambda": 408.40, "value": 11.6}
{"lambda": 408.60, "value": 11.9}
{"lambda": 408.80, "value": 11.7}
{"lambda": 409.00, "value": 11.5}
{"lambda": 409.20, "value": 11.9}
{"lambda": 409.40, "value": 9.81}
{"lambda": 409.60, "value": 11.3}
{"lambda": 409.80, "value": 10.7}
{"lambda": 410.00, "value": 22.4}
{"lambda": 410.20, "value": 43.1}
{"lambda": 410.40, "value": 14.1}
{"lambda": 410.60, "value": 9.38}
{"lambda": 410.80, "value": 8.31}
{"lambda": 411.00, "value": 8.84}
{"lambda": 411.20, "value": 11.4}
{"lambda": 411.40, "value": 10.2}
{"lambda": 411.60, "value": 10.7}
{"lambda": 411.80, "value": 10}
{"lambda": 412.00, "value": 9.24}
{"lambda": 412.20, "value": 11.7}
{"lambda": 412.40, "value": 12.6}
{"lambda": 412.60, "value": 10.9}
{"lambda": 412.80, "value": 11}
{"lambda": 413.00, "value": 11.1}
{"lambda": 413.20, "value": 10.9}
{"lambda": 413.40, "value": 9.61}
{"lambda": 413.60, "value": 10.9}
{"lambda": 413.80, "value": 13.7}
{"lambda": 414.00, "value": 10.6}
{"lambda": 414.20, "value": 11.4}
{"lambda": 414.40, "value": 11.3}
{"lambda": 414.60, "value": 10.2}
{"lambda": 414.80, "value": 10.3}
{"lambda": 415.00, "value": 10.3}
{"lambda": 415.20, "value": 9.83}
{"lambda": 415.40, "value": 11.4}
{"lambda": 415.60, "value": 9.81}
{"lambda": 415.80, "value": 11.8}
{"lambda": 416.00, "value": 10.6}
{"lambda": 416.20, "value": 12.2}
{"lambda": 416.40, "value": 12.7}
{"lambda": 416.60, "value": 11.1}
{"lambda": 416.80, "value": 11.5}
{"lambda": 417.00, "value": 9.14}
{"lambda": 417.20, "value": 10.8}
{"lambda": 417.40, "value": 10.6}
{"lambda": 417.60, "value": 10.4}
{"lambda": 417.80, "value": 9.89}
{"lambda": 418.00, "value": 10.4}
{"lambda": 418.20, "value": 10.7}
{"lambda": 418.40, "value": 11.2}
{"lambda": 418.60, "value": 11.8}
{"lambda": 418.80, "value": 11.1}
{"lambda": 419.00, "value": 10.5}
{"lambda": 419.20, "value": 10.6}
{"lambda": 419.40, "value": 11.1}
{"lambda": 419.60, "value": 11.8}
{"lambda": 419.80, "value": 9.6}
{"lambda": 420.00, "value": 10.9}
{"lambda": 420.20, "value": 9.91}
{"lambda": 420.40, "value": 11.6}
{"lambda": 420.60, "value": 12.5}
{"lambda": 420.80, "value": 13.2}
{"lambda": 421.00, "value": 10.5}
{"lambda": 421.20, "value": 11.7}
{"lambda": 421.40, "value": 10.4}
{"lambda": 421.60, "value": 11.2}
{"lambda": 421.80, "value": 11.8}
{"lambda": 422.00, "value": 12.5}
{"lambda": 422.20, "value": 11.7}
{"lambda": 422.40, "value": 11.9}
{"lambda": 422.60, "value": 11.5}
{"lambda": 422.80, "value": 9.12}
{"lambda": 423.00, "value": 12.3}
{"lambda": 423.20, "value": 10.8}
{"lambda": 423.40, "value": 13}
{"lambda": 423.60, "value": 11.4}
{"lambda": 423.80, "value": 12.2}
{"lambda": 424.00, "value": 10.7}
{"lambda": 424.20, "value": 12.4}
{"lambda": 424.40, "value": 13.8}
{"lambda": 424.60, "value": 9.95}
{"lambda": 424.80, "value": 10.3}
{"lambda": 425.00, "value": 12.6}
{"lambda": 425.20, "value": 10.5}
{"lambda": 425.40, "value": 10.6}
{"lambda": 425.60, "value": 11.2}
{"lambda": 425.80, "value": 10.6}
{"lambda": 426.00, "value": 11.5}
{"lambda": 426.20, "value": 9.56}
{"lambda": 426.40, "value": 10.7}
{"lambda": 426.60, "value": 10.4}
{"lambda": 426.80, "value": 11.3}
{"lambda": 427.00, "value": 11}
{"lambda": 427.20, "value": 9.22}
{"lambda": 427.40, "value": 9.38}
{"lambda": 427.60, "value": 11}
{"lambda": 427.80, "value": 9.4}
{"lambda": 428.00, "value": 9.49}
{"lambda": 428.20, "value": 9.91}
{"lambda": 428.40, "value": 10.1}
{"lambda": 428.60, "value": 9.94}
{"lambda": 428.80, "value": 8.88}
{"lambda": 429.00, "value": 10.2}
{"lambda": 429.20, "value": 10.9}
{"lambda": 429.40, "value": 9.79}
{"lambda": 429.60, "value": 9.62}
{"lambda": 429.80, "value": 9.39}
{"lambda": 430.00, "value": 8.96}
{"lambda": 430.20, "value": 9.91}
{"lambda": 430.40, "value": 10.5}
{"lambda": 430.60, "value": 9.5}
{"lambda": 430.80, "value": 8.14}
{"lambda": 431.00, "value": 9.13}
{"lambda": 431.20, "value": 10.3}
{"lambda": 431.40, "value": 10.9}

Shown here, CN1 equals 0.134 mag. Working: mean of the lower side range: 13.3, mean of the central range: 10.8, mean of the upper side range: 10.5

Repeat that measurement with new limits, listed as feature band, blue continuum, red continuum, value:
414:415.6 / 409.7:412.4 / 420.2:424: 0.22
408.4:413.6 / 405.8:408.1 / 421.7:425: -0.11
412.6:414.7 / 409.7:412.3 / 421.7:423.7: 0.20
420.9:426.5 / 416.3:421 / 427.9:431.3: -0.09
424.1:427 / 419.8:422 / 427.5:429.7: -0.06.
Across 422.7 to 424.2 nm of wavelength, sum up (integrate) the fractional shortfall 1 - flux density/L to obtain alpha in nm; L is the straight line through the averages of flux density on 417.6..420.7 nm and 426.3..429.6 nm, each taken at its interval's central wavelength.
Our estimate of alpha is -0.13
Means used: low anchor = 10.9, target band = 11.4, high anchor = 10.1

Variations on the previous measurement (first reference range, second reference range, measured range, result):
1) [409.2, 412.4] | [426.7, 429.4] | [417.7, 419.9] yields 0.19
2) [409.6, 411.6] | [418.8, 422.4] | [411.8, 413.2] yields 0.32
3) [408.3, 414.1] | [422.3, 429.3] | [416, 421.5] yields 0.27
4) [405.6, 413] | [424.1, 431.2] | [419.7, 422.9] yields -0.09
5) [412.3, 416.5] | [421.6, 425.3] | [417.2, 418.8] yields 0.08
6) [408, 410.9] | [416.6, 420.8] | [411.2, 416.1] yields 0.69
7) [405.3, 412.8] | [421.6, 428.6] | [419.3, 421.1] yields 0.02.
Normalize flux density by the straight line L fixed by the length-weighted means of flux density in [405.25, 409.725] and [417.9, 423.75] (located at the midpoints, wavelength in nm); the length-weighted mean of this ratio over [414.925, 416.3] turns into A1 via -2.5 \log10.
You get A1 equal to 0.04 mag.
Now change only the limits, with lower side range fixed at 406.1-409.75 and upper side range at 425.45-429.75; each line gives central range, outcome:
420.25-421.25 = -0.118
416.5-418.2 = 0.030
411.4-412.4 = 0.050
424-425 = -0.123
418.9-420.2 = -0.003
